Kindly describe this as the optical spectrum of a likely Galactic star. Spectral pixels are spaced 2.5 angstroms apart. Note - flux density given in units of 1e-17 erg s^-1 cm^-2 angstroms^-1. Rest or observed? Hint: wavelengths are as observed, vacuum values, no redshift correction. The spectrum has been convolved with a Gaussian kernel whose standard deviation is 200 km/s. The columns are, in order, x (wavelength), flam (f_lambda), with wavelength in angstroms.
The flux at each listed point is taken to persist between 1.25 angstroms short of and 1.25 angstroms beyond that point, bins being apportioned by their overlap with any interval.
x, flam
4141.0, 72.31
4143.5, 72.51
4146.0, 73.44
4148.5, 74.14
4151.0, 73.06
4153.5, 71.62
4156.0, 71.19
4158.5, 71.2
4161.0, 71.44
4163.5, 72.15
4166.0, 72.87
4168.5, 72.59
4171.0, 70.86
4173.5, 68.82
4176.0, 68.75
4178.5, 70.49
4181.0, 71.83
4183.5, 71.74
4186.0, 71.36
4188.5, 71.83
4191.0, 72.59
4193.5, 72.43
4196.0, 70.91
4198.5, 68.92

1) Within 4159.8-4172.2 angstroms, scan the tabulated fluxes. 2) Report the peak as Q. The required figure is 72.87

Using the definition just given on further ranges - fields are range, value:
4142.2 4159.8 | 74.14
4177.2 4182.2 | 71.83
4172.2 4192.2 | 72.59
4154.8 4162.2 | 71.44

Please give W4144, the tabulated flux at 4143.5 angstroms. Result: 72.51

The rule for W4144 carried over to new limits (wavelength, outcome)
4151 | 73.06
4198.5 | 68.92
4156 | 71.19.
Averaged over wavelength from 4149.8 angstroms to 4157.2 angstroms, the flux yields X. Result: 72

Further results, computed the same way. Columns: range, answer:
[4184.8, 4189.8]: 71.6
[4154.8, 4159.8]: 71.2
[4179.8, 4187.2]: 71.6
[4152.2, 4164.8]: 71.5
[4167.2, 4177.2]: 70.3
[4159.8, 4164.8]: 71.8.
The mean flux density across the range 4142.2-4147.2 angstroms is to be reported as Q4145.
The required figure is 73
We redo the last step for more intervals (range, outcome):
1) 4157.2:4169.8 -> 72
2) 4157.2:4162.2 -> 71.3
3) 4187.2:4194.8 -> 72.3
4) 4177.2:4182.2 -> 71.1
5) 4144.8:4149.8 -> 73.8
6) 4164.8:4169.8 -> 72.7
